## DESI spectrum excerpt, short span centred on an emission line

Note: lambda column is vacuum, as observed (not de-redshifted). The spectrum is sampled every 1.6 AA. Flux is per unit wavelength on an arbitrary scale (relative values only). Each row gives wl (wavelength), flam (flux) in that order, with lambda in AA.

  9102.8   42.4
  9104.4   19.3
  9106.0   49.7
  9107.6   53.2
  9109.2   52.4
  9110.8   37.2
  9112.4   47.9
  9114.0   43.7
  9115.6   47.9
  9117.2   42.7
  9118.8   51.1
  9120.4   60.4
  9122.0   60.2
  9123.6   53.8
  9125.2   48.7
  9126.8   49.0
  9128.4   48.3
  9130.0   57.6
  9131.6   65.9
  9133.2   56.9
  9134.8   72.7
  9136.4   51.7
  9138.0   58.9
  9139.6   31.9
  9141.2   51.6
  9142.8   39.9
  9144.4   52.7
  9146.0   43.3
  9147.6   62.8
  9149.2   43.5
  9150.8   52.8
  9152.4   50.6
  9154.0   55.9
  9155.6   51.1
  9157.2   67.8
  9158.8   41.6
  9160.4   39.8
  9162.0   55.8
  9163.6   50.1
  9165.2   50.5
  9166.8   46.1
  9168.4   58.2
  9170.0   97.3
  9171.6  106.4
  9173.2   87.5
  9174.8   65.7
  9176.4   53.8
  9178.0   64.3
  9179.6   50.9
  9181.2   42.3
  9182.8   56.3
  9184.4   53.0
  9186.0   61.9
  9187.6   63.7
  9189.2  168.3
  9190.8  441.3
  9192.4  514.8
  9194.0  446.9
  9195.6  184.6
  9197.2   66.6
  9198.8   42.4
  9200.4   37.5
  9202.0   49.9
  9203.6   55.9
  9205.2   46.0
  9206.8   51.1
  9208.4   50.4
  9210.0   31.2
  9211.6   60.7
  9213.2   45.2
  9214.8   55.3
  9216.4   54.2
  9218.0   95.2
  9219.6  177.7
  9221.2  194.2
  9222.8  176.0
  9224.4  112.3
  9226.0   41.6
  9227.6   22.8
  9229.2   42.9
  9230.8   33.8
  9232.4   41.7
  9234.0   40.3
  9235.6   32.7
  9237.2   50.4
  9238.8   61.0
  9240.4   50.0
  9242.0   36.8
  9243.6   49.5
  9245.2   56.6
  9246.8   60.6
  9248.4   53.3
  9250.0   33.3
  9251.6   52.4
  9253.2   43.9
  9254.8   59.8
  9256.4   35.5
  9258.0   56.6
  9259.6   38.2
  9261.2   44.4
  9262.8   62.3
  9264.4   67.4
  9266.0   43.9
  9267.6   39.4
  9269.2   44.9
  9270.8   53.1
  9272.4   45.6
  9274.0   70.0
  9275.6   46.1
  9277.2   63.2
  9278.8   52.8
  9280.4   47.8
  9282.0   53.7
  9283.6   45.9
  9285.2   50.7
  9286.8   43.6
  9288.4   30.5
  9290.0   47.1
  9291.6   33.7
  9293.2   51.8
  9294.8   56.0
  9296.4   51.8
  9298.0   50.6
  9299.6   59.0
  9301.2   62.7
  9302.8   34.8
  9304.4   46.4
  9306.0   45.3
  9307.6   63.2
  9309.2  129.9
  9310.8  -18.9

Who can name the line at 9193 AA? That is H-alpha 6563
